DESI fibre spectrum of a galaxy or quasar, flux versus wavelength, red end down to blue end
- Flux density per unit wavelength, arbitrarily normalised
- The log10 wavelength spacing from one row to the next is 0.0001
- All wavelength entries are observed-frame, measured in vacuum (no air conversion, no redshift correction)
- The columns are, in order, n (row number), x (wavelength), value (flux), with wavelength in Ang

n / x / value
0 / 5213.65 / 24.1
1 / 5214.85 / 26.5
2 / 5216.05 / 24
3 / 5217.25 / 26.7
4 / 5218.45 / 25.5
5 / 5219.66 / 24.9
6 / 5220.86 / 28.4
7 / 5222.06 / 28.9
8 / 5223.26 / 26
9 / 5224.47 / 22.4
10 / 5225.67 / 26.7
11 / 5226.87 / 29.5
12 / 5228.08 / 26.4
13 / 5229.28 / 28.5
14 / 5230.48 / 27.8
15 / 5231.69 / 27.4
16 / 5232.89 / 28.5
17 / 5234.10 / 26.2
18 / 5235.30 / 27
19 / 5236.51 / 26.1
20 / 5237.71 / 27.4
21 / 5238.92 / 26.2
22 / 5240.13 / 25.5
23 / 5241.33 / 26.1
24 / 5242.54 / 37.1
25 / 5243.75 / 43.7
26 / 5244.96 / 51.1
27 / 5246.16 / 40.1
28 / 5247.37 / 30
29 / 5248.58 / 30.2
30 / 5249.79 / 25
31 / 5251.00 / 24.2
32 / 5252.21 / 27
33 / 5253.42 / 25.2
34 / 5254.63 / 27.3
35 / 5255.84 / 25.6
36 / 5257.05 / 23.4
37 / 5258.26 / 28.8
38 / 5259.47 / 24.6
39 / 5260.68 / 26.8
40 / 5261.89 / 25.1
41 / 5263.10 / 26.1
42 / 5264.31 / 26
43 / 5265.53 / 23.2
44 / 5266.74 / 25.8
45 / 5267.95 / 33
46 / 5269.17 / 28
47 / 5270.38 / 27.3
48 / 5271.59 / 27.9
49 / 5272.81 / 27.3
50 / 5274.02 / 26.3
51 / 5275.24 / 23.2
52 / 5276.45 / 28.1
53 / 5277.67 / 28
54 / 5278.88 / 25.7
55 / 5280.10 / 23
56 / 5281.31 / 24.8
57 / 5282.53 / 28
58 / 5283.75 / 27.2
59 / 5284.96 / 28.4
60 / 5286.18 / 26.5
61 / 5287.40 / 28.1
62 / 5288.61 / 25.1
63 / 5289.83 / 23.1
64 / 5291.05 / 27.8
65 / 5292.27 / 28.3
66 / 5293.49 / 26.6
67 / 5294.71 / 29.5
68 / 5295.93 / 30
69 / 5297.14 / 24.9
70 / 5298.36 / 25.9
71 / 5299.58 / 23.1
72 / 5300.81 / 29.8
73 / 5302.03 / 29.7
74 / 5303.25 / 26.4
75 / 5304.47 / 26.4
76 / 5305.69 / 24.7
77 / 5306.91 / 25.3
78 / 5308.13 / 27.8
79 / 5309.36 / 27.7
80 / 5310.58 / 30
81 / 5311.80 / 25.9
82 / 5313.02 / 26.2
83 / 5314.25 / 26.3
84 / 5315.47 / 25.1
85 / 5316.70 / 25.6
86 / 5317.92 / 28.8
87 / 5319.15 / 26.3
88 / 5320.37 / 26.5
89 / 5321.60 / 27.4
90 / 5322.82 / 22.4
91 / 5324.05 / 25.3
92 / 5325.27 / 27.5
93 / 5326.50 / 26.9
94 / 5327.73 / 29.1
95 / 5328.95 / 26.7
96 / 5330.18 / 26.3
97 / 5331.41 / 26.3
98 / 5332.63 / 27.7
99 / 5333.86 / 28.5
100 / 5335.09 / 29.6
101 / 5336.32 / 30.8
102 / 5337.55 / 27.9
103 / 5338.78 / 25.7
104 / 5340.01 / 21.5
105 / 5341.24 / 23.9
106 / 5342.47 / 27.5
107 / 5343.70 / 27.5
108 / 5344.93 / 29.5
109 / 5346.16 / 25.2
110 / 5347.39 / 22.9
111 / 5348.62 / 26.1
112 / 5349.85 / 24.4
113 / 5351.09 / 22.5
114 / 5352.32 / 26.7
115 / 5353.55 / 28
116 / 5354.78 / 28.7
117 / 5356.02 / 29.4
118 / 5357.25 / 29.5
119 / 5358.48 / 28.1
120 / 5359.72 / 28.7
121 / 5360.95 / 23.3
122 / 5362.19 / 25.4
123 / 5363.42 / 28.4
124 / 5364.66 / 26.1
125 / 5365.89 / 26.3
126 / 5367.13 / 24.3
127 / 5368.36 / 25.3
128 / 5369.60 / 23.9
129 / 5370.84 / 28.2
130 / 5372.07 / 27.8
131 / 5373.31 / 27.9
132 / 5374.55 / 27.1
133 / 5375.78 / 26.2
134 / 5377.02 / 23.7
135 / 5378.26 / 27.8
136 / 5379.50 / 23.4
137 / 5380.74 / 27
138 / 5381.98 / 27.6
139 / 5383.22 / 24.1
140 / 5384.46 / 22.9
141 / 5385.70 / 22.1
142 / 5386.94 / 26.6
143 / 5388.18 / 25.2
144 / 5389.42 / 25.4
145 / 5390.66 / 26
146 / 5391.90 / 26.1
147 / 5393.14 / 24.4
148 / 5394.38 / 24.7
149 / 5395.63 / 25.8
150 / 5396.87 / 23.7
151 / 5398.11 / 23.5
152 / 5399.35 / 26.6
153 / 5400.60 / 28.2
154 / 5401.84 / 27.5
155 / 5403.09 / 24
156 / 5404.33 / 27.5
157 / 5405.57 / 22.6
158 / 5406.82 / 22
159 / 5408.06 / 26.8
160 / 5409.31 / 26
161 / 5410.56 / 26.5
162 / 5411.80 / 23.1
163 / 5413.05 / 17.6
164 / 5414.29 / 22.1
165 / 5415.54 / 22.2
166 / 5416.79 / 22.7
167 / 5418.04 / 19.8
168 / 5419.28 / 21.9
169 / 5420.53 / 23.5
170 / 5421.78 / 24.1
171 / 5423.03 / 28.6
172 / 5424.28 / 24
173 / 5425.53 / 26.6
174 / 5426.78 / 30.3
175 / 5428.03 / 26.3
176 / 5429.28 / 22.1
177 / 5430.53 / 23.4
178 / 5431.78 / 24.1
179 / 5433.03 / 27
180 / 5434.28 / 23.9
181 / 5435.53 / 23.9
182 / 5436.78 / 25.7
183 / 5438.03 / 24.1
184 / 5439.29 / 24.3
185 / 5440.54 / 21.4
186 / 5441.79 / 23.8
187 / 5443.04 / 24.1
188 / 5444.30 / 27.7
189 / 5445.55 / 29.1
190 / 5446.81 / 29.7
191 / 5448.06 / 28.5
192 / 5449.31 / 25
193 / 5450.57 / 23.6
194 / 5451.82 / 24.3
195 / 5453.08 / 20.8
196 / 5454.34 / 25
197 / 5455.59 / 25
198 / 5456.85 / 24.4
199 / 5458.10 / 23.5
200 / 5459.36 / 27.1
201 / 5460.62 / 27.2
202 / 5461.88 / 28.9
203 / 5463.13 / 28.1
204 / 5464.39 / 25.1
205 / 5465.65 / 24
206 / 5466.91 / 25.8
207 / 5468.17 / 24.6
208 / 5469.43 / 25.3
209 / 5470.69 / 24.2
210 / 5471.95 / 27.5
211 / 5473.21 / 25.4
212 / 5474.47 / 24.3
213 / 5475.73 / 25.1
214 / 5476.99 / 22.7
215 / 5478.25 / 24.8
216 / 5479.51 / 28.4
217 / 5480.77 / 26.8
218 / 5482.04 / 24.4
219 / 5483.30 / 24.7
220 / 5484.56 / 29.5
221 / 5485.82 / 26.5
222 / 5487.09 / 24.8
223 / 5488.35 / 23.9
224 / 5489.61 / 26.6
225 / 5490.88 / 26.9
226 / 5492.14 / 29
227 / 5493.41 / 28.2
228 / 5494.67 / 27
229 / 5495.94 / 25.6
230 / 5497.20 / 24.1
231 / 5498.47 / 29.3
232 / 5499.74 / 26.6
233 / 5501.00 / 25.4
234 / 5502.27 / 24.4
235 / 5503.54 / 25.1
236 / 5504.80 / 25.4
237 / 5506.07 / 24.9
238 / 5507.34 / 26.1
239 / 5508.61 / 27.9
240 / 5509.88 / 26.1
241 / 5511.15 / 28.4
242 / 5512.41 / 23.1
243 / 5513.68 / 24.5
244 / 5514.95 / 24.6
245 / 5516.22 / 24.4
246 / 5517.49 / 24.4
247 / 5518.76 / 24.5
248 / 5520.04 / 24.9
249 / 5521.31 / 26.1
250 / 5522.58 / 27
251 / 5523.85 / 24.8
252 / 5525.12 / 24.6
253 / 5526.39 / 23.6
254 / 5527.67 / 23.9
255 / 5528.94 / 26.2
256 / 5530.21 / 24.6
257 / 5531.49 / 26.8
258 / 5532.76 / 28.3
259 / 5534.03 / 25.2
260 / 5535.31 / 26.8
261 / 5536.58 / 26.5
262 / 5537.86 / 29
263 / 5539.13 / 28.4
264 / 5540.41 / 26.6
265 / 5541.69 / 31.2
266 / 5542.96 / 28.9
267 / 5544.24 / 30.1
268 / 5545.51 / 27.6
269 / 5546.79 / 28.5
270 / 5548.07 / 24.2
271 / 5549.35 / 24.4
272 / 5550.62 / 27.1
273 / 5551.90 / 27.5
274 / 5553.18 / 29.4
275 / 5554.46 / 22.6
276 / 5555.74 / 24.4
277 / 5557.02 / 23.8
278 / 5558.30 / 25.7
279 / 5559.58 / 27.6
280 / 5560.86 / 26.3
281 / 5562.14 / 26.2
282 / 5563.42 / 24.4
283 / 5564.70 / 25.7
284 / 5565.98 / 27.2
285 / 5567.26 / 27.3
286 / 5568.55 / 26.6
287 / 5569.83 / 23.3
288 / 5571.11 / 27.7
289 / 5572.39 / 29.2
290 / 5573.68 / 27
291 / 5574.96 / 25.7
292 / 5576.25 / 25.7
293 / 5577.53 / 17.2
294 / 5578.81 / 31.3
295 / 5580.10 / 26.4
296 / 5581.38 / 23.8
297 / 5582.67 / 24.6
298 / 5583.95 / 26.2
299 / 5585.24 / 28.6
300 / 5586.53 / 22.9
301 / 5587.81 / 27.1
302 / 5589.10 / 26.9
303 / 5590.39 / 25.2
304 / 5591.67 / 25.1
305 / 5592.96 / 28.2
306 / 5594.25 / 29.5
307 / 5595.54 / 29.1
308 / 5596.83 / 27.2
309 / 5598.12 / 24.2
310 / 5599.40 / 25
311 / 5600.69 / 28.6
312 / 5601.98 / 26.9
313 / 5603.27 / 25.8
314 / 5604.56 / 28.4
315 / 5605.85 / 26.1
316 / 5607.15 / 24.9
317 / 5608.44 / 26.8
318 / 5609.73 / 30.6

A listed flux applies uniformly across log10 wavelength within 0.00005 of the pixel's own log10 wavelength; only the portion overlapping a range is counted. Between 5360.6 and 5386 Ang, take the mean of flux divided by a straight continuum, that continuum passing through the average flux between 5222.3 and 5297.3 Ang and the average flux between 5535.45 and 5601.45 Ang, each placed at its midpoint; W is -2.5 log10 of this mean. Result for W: 0.065 mag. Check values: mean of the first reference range 27.8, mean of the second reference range 26.5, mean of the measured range 25.7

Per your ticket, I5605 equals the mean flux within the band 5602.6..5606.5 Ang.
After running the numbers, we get 26.7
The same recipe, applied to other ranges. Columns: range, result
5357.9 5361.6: 26.6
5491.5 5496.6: 27.5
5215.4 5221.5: 25.9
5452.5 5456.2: 23.6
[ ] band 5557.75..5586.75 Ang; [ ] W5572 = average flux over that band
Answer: 26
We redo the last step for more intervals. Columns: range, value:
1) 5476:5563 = 26.1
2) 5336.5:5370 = 26.2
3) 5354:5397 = 26.1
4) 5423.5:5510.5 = 25.6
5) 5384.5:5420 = 24.3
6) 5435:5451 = 25.5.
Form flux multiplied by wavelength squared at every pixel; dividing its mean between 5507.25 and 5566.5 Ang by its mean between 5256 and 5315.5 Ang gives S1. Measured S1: 1.08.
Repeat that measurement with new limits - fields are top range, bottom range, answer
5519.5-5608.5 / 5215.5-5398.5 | 1.08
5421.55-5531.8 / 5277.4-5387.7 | 1.02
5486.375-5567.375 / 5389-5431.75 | 1.11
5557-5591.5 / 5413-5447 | 1.12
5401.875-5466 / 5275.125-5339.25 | 0.97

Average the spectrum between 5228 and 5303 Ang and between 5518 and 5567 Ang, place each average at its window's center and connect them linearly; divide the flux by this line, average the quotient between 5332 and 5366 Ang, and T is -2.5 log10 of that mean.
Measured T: 0.023 mag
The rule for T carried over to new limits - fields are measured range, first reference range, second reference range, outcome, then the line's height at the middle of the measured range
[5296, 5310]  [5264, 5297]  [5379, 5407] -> -0.006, 26.5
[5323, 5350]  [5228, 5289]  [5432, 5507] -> 0.019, 27.1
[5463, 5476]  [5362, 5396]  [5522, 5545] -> 0.045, 26.4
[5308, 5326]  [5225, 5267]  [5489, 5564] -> 0.053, 27.9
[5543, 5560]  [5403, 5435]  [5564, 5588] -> -0.032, 25.7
